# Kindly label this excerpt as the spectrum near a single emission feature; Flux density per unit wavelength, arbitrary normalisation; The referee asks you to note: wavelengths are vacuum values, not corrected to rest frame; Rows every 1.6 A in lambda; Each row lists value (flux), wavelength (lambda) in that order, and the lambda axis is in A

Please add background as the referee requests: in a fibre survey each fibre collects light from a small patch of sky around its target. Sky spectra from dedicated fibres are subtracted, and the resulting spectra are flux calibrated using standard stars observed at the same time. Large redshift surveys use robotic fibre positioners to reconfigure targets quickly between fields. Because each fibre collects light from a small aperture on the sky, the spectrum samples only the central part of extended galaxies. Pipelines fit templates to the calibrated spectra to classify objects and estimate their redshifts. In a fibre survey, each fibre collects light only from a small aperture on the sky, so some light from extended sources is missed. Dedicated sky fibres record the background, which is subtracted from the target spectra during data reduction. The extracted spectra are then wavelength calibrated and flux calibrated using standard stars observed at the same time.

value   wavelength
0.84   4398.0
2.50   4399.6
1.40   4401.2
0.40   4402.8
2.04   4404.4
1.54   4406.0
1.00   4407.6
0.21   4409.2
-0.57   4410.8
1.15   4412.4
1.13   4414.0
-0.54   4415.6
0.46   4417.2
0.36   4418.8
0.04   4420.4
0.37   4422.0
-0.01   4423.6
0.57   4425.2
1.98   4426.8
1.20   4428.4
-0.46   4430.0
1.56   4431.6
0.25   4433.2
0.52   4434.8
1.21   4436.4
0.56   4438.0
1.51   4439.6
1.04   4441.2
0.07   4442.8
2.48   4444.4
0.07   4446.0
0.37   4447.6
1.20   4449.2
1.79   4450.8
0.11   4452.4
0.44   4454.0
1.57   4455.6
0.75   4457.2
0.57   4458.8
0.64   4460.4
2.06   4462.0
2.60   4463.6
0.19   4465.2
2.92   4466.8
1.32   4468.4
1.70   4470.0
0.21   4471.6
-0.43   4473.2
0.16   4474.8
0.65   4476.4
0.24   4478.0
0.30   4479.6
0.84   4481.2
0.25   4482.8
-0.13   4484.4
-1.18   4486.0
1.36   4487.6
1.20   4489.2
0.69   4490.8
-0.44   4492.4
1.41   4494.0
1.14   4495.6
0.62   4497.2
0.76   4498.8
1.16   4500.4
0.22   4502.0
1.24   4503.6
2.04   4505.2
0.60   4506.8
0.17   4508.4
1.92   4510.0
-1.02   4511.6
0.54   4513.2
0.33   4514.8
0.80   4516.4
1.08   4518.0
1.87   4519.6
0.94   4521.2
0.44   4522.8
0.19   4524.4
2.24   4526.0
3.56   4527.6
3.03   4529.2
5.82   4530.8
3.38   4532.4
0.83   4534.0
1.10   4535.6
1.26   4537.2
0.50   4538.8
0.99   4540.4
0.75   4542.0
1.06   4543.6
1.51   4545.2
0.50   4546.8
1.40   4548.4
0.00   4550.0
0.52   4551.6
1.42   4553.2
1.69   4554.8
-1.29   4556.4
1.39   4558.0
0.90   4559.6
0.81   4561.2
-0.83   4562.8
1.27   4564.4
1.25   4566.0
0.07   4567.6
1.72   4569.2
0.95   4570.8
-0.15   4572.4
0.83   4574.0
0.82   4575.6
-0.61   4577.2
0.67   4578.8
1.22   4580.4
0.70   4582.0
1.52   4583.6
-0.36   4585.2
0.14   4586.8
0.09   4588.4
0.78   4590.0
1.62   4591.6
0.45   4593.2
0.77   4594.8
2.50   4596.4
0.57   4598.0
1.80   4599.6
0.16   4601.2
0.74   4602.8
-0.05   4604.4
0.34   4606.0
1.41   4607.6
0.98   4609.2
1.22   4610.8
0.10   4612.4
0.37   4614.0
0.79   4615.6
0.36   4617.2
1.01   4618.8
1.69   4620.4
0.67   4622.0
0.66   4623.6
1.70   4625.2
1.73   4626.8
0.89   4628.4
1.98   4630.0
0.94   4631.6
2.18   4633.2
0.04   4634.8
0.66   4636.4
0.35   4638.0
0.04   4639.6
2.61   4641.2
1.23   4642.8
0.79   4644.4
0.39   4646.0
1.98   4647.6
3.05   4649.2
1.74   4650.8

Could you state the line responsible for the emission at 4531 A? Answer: [O II]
